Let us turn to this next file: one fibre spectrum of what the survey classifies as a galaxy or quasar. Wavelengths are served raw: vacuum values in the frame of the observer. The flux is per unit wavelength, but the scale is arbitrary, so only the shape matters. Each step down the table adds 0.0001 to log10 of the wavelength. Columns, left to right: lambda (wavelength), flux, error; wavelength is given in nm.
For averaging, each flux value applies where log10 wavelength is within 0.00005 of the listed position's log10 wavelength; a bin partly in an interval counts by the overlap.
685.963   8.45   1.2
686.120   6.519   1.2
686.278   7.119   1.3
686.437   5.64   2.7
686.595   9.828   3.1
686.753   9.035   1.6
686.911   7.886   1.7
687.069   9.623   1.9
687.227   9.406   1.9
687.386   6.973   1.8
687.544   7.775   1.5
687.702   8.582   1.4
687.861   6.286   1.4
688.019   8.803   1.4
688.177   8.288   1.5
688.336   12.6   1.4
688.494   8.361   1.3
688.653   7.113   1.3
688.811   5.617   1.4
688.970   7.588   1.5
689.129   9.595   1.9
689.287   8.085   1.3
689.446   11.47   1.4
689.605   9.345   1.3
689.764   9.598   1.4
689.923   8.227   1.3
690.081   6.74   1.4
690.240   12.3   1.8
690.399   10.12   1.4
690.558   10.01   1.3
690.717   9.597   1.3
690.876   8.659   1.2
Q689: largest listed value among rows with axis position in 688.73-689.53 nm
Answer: 11.47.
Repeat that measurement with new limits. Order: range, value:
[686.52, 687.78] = 9.828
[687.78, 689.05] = 12.6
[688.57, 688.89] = 7.113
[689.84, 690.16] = 8.227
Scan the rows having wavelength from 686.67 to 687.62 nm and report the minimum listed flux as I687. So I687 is 6.973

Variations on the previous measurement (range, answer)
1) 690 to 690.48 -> 6.74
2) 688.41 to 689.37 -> 5.617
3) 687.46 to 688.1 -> 6.286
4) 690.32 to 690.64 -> 10.01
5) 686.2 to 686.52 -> 5.64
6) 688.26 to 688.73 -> 7.113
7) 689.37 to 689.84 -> 9.345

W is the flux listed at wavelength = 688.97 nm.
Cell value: 7.588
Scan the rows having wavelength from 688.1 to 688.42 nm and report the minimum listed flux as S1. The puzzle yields 8.288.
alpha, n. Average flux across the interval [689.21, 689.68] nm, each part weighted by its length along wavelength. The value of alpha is 9.63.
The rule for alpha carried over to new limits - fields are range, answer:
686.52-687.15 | 9.1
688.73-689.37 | 7.74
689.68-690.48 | 9.4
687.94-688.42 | 9.89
